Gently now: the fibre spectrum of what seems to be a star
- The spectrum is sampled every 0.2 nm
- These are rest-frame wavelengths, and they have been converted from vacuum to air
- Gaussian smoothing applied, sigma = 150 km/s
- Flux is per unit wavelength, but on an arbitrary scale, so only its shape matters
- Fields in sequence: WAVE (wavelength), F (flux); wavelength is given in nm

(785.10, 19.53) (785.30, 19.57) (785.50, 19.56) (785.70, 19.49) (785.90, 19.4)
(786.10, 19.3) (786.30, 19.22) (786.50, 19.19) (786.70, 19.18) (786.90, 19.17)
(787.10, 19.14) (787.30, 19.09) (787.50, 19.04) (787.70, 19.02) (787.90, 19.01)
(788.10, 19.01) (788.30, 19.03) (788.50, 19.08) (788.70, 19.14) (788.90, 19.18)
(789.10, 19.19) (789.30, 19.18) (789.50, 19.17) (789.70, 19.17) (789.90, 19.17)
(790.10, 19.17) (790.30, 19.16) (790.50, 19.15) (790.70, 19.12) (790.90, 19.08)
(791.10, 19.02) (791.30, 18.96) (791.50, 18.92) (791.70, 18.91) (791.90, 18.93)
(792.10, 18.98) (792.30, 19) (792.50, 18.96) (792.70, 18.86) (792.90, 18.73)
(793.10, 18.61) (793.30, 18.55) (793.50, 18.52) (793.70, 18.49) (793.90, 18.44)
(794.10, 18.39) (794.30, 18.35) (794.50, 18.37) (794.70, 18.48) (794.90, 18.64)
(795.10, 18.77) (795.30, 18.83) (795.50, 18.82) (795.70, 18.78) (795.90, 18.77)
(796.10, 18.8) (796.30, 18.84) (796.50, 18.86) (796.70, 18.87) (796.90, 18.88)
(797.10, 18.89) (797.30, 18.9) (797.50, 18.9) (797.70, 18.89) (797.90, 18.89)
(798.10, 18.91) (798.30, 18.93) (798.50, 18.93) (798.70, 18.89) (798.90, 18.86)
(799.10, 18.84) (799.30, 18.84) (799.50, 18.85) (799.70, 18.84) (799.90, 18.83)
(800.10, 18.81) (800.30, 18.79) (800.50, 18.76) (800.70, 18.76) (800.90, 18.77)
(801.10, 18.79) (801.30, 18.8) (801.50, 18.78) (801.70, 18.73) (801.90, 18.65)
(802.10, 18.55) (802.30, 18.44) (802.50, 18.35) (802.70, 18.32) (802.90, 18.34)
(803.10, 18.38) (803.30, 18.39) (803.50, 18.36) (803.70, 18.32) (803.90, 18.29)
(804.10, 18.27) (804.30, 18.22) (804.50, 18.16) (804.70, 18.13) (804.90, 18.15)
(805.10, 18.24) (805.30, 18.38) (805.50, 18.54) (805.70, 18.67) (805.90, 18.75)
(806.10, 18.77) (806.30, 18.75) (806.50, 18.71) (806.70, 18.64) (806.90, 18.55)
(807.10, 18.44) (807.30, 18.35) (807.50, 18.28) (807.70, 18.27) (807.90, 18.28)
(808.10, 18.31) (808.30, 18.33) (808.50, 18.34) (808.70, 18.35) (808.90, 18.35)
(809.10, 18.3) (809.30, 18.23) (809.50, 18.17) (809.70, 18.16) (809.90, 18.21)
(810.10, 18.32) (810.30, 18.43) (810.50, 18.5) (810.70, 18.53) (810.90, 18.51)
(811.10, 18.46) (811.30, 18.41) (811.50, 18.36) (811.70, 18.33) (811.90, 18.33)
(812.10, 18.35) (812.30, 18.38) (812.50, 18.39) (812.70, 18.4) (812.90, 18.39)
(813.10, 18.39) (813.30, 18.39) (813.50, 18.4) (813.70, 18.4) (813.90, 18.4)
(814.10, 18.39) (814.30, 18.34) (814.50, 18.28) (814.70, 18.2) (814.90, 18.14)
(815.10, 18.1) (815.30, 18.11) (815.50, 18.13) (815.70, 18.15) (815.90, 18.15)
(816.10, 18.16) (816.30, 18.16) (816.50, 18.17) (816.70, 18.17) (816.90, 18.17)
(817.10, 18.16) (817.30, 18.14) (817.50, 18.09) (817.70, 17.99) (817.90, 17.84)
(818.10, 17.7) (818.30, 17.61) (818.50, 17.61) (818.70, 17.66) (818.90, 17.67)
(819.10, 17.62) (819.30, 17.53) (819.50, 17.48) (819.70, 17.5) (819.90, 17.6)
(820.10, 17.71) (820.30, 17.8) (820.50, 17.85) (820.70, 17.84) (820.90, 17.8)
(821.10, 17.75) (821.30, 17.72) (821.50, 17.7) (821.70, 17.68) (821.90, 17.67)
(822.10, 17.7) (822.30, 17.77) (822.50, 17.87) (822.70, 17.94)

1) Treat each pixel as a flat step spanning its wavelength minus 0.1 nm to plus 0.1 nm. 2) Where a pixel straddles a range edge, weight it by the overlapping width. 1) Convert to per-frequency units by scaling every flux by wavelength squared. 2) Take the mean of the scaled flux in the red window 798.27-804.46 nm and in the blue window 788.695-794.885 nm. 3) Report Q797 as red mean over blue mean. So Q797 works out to 1.01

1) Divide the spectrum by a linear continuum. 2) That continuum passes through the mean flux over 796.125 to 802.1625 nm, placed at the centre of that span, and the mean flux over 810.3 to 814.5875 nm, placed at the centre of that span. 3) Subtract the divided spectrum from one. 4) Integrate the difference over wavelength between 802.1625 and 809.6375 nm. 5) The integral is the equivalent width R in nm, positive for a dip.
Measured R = 0.09 nm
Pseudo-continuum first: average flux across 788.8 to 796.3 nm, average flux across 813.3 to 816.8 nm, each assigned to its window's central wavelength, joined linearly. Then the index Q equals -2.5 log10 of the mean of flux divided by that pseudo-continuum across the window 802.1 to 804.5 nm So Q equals 0.01 mag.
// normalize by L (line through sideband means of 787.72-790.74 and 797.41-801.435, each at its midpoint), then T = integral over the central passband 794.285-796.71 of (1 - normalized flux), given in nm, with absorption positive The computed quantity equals 0.031 nm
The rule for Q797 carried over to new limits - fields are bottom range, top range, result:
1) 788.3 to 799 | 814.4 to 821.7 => 1.01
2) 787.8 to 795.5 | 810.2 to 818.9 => 1.02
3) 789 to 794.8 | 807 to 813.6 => 1.02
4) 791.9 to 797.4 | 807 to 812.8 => 1.02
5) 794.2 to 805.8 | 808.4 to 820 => 1.01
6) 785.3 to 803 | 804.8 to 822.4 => 1.01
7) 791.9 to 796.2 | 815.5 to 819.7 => 1.02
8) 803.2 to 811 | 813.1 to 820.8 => 1.00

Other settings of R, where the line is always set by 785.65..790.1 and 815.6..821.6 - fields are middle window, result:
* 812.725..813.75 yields -0.02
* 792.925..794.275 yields 0.03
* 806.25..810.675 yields -0.02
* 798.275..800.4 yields -0.02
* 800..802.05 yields -0.02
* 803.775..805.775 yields 0.01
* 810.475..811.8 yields -0.02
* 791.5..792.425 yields 0.00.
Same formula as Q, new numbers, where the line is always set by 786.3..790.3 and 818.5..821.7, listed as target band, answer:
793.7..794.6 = 0.03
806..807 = -0.02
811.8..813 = -0.02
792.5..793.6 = 0.01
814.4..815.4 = -0.02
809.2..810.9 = -0.01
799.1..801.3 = -0.01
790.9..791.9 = 0.00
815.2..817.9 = -0.02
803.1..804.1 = 0.01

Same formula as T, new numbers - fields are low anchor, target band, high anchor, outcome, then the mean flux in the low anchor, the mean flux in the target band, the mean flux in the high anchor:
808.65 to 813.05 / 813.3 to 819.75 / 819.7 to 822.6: 0.00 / 18.4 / 18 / 17.7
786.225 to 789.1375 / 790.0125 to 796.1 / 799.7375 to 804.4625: 0.04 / 19.1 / 18.8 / 18.6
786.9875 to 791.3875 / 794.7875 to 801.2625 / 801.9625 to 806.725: -0.04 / 19.1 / 18.8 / 18.4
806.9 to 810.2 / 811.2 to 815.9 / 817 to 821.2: -0.07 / 18.3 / 18.3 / 17.8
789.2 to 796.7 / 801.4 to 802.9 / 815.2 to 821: 0.00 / 18.8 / 18.5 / 17.9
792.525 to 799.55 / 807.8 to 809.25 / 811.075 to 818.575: 0.01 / 18.7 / 18.3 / 18.2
